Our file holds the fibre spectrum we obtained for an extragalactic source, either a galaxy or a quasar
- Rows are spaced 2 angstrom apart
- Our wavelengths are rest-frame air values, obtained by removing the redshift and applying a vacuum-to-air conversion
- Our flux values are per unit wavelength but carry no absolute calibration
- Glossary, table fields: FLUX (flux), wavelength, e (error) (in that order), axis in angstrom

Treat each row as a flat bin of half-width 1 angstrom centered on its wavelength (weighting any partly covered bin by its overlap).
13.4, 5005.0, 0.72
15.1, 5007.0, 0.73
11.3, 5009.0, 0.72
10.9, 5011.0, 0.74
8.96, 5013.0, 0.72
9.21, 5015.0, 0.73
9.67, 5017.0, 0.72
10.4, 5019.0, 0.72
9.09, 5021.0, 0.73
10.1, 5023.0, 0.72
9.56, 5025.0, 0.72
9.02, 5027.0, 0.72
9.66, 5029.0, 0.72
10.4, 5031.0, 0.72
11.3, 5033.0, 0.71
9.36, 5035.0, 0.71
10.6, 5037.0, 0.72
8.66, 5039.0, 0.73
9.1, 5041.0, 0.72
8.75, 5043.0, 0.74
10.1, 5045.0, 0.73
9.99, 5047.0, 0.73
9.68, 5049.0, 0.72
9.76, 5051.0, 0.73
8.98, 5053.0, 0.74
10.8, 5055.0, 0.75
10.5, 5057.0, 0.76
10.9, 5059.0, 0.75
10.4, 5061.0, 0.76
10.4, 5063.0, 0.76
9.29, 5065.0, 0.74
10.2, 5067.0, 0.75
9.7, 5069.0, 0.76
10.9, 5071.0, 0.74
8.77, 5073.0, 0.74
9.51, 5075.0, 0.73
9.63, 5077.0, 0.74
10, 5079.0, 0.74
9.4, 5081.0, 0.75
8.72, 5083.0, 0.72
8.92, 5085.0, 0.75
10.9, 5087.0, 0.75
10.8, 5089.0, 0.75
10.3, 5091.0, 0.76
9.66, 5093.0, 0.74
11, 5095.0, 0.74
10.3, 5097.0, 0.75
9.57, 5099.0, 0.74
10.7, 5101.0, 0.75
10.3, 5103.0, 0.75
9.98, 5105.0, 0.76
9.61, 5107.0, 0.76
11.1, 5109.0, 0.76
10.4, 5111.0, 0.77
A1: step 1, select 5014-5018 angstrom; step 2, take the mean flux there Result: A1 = 9.44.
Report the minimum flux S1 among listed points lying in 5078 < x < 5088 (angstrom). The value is 8.72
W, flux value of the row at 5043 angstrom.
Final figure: 8.75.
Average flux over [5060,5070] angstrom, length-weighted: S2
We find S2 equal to 10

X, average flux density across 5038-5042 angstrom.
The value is 8.88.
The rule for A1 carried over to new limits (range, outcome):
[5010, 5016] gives 9.69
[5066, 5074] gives 9.89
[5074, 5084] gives 9.45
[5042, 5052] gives 9.66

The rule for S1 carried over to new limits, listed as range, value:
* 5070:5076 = 8.77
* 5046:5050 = 9.68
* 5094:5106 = 9.57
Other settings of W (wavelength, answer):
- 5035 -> 9.36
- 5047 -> 9.99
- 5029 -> 9.66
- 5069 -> 9.7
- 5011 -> 10.9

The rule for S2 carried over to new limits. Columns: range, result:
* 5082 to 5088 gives 9.51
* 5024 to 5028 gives 9.29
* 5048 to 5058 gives 9.94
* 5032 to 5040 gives 9.98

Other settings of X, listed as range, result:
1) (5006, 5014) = 11.6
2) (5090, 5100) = 10.2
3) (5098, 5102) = 10.1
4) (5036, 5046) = 9.44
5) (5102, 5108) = 9.96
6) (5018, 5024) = 9.86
